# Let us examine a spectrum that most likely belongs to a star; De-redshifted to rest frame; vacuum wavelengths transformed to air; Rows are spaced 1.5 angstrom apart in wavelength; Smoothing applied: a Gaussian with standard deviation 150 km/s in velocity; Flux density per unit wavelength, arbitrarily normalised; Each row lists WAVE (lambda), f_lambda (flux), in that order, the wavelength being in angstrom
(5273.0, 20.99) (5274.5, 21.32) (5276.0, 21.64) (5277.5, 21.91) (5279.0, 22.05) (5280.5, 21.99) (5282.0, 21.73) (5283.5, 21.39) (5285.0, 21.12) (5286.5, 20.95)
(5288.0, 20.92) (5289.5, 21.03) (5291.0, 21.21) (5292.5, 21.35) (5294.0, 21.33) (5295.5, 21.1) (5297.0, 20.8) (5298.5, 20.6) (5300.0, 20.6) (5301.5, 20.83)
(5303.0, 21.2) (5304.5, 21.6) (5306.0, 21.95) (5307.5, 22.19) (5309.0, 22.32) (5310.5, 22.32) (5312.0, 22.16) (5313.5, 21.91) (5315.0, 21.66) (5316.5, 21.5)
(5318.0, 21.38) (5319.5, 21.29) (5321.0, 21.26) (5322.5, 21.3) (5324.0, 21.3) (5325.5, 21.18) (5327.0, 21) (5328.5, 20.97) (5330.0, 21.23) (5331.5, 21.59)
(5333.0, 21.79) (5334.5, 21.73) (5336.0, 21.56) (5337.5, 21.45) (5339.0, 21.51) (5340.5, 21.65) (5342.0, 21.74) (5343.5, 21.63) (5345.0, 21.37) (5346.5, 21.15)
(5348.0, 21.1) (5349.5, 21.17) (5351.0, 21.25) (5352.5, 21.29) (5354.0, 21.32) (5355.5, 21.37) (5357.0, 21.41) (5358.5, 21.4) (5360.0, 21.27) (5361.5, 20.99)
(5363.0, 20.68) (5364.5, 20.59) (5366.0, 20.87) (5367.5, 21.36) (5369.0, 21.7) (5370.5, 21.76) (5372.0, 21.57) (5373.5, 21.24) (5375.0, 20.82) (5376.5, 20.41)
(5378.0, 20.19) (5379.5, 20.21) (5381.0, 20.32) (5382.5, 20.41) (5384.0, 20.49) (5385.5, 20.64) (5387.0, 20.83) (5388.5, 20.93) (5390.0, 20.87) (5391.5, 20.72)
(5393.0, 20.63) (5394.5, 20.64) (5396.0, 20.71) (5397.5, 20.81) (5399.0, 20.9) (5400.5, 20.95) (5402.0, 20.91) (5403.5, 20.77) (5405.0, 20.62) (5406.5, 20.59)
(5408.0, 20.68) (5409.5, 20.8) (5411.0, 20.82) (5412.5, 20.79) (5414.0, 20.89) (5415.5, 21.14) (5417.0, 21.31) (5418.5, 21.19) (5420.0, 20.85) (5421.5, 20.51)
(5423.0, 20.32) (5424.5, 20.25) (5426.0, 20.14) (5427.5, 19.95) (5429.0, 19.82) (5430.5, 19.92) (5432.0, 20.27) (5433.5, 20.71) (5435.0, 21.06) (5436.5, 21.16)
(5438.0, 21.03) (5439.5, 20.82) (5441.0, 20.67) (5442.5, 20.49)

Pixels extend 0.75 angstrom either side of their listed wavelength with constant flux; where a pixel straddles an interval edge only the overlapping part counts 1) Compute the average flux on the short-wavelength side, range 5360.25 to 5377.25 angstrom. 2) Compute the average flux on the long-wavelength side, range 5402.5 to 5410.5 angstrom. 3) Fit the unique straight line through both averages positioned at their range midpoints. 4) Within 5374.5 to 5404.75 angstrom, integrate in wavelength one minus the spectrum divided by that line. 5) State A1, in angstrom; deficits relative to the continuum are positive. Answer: 0.32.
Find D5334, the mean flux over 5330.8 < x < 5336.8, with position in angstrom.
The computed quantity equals 21.7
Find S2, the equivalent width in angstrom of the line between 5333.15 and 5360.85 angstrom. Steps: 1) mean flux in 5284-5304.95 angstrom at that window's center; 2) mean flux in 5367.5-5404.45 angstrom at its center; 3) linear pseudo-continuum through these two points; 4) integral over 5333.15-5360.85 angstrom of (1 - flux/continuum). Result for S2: -0.66 angstrom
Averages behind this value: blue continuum 21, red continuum 20.8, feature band 21.4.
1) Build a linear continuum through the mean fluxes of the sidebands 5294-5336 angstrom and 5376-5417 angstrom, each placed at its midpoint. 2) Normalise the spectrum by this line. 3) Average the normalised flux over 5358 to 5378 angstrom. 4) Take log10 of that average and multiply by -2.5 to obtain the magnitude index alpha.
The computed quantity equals -0.01 mag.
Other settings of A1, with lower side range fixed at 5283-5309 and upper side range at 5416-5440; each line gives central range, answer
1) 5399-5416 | -0.1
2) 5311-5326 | -0.3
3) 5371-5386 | 0.1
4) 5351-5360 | -0.2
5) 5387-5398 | 0.0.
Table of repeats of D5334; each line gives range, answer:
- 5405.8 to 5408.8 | 20.6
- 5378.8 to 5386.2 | 20.4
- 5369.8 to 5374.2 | 21.5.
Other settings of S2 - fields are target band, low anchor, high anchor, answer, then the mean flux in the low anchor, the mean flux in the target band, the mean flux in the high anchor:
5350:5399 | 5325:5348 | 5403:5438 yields 0.3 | 21.4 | 20.9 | 20.6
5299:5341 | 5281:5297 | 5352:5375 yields -0.6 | 21.2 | 21.5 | 21.2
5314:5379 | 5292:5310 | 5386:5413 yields -0.6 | 21.3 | 21.3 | 20.8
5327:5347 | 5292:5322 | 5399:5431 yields -0.2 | 21.5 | 21.5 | 20.6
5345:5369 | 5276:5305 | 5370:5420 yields -0.2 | 21.3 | 21.2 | 20.8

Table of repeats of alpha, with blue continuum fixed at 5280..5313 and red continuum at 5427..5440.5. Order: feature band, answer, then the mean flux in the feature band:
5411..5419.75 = -0.02 mag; 21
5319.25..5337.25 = -0.01 mag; 21.4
